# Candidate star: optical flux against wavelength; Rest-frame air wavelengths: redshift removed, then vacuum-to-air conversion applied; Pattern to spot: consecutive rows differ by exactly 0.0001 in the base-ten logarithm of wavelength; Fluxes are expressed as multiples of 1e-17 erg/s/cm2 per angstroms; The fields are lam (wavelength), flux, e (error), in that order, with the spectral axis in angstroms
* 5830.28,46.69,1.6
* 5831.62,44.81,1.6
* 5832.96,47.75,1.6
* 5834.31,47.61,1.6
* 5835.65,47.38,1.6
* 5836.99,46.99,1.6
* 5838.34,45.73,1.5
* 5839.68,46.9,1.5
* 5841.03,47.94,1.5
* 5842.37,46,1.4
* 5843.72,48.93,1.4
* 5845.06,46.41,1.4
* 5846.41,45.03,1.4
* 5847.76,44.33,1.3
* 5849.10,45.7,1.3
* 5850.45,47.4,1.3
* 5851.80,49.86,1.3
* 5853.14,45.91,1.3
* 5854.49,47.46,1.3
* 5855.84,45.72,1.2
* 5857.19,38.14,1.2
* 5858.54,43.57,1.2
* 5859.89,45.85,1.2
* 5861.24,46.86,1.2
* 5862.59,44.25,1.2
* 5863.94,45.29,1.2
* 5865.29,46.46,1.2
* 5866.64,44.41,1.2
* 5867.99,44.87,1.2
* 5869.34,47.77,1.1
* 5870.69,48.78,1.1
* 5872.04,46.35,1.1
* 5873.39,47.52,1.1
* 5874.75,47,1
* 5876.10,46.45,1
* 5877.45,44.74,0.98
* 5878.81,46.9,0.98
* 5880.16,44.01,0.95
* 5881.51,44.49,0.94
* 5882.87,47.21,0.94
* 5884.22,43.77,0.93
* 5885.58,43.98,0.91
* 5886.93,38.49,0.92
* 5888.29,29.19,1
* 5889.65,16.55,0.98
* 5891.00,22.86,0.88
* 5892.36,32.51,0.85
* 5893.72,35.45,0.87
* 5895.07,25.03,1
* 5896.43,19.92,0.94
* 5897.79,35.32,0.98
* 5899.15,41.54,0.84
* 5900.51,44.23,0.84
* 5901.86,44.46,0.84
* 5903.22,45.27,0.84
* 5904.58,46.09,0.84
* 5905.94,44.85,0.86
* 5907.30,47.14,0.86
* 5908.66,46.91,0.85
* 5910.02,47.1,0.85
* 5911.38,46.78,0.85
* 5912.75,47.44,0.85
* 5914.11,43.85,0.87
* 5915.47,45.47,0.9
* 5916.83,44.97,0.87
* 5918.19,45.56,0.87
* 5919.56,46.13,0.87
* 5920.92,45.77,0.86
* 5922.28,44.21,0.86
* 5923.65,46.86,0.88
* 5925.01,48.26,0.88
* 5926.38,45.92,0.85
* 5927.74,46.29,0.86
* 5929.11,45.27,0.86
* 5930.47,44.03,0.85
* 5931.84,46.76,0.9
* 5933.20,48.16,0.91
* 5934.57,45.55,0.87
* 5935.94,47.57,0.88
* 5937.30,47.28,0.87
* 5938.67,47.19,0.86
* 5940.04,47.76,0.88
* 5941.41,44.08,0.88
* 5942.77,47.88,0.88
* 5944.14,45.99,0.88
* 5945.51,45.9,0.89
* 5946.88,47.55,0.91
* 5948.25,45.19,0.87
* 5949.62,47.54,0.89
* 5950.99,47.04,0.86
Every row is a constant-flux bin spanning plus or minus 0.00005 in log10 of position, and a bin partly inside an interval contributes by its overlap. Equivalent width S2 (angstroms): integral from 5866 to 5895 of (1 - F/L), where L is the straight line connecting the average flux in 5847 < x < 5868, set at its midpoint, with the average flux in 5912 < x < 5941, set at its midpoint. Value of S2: 3.1 angstroms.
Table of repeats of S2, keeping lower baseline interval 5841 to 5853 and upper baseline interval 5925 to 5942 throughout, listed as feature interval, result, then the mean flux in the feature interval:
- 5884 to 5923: 5.46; 40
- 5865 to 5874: 0.02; 46.6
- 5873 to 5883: 0.15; 45.9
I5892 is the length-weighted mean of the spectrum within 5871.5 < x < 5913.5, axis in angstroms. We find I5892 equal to 40.6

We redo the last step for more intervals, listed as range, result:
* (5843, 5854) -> 46.7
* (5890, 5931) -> 42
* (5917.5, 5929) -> 46.1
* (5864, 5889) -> 44.6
